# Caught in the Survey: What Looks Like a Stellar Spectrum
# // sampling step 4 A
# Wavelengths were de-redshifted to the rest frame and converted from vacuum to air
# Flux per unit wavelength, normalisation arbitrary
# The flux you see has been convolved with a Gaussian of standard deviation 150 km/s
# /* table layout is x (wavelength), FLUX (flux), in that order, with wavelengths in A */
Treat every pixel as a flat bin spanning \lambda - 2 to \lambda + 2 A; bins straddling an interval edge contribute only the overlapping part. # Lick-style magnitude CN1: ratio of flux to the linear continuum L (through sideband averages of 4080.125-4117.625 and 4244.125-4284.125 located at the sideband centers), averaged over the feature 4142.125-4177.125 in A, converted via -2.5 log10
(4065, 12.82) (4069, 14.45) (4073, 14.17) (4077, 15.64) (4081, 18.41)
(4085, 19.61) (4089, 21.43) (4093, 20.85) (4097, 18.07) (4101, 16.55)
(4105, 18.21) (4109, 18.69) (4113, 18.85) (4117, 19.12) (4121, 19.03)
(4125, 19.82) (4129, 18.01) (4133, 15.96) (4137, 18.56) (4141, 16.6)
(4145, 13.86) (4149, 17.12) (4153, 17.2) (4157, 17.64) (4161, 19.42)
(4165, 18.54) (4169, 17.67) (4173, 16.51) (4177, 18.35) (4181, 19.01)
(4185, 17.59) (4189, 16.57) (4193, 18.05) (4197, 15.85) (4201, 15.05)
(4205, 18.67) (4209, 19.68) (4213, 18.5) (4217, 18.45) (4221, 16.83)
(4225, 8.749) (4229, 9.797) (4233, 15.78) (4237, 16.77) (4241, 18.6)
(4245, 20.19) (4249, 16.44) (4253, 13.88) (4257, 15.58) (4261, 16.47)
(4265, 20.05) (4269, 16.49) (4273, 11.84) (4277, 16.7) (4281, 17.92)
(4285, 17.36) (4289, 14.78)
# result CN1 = 0.05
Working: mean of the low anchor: 19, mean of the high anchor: 16.5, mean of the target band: 17.3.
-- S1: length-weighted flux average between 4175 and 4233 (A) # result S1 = 16.5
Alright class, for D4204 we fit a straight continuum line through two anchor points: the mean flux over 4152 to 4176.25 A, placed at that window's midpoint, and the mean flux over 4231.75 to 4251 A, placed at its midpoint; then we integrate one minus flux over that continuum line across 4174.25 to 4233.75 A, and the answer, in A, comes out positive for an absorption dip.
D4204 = 4.28 A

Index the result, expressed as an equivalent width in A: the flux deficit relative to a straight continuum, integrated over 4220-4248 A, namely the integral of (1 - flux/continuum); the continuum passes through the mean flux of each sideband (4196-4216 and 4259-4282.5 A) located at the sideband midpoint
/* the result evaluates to 3.2 A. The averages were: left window 17.7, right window 16.5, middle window 15.2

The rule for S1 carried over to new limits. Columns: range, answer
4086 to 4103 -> 19.2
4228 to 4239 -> 14.5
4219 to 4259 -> 15.3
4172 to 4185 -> 18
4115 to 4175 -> 17.7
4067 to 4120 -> 18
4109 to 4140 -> 18.4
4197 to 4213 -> 17.6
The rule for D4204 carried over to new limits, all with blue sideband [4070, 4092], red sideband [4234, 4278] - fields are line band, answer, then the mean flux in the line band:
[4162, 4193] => -1.2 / 17.8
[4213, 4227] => 1.4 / 15.2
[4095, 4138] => -1.6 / 18.3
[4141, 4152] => 1.0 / 15.8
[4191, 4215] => -0.9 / 17.6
